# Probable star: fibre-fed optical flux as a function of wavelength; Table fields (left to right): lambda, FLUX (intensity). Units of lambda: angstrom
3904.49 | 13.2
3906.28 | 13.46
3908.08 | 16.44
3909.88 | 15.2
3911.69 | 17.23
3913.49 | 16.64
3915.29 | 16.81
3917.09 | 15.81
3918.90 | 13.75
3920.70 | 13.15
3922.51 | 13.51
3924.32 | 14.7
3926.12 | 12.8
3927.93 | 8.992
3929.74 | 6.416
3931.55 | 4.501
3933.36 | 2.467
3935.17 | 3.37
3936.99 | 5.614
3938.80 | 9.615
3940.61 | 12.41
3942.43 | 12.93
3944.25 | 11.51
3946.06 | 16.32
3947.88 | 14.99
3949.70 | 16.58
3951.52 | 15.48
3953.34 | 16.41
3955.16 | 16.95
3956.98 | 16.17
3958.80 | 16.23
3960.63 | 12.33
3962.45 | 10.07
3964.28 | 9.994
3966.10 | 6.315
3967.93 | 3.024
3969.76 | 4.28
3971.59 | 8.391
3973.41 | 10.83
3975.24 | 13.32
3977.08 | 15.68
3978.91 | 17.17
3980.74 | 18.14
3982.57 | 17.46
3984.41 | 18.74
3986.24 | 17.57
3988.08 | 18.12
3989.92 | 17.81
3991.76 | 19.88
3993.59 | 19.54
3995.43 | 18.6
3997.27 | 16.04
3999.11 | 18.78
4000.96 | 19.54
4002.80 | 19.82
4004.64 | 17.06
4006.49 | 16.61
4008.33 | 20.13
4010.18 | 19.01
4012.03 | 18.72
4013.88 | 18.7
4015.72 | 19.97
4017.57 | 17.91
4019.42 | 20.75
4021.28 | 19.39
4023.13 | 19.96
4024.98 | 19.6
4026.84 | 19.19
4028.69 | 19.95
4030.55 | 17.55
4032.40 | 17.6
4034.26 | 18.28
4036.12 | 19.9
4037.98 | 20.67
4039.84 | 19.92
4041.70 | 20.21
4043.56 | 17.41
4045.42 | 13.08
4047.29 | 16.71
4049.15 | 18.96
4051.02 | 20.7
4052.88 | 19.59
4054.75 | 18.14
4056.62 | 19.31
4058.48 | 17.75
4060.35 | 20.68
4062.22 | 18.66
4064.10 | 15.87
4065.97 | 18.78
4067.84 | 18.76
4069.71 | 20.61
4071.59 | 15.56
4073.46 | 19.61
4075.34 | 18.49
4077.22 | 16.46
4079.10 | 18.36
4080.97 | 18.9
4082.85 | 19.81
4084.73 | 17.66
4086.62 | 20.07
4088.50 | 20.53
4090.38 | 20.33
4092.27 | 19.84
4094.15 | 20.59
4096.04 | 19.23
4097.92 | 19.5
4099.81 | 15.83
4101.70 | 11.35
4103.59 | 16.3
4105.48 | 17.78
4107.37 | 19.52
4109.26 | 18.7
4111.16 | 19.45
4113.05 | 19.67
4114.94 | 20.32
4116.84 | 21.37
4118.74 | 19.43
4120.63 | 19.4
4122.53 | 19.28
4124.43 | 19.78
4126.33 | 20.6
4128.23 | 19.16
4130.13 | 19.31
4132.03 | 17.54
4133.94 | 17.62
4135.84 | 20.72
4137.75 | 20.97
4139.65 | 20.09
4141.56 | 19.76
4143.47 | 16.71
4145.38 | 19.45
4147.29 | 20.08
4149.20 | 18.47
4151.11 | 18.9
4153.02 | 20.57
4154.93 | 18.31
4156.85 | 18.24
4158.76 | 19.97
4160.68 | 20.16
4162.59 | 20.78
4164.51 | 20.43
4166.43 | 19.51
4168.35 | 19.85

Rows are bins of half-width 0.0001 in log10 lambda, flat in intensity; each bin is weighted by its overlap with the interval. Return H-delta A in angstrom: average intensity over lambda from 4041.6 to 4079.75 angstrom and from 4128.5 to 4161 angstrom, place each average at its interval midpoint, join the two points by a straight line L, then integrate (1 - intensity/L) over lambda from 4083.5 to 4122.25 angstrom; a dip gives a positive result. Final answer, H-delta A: -0.3 angstrom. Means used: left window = 18.2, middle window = 18.9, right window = 19.2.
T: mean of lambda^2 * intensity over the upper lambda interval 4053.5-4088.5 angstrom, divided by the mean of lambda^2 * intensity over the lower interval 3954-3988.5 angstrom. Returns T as 1.48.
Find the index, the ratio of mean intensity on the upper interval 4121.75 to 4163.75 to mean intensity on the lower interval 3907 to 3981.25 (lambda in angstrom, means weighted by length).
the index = 1.59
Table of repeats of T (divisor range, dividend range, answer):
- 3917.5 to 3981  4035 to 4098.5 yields 1.73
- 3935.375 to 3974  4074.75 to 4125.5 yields 1.75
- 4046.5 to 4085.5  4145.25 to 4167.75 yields 1.10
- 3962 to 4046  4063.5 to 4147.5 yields 1.18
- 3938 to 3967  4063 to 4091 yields 1.48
